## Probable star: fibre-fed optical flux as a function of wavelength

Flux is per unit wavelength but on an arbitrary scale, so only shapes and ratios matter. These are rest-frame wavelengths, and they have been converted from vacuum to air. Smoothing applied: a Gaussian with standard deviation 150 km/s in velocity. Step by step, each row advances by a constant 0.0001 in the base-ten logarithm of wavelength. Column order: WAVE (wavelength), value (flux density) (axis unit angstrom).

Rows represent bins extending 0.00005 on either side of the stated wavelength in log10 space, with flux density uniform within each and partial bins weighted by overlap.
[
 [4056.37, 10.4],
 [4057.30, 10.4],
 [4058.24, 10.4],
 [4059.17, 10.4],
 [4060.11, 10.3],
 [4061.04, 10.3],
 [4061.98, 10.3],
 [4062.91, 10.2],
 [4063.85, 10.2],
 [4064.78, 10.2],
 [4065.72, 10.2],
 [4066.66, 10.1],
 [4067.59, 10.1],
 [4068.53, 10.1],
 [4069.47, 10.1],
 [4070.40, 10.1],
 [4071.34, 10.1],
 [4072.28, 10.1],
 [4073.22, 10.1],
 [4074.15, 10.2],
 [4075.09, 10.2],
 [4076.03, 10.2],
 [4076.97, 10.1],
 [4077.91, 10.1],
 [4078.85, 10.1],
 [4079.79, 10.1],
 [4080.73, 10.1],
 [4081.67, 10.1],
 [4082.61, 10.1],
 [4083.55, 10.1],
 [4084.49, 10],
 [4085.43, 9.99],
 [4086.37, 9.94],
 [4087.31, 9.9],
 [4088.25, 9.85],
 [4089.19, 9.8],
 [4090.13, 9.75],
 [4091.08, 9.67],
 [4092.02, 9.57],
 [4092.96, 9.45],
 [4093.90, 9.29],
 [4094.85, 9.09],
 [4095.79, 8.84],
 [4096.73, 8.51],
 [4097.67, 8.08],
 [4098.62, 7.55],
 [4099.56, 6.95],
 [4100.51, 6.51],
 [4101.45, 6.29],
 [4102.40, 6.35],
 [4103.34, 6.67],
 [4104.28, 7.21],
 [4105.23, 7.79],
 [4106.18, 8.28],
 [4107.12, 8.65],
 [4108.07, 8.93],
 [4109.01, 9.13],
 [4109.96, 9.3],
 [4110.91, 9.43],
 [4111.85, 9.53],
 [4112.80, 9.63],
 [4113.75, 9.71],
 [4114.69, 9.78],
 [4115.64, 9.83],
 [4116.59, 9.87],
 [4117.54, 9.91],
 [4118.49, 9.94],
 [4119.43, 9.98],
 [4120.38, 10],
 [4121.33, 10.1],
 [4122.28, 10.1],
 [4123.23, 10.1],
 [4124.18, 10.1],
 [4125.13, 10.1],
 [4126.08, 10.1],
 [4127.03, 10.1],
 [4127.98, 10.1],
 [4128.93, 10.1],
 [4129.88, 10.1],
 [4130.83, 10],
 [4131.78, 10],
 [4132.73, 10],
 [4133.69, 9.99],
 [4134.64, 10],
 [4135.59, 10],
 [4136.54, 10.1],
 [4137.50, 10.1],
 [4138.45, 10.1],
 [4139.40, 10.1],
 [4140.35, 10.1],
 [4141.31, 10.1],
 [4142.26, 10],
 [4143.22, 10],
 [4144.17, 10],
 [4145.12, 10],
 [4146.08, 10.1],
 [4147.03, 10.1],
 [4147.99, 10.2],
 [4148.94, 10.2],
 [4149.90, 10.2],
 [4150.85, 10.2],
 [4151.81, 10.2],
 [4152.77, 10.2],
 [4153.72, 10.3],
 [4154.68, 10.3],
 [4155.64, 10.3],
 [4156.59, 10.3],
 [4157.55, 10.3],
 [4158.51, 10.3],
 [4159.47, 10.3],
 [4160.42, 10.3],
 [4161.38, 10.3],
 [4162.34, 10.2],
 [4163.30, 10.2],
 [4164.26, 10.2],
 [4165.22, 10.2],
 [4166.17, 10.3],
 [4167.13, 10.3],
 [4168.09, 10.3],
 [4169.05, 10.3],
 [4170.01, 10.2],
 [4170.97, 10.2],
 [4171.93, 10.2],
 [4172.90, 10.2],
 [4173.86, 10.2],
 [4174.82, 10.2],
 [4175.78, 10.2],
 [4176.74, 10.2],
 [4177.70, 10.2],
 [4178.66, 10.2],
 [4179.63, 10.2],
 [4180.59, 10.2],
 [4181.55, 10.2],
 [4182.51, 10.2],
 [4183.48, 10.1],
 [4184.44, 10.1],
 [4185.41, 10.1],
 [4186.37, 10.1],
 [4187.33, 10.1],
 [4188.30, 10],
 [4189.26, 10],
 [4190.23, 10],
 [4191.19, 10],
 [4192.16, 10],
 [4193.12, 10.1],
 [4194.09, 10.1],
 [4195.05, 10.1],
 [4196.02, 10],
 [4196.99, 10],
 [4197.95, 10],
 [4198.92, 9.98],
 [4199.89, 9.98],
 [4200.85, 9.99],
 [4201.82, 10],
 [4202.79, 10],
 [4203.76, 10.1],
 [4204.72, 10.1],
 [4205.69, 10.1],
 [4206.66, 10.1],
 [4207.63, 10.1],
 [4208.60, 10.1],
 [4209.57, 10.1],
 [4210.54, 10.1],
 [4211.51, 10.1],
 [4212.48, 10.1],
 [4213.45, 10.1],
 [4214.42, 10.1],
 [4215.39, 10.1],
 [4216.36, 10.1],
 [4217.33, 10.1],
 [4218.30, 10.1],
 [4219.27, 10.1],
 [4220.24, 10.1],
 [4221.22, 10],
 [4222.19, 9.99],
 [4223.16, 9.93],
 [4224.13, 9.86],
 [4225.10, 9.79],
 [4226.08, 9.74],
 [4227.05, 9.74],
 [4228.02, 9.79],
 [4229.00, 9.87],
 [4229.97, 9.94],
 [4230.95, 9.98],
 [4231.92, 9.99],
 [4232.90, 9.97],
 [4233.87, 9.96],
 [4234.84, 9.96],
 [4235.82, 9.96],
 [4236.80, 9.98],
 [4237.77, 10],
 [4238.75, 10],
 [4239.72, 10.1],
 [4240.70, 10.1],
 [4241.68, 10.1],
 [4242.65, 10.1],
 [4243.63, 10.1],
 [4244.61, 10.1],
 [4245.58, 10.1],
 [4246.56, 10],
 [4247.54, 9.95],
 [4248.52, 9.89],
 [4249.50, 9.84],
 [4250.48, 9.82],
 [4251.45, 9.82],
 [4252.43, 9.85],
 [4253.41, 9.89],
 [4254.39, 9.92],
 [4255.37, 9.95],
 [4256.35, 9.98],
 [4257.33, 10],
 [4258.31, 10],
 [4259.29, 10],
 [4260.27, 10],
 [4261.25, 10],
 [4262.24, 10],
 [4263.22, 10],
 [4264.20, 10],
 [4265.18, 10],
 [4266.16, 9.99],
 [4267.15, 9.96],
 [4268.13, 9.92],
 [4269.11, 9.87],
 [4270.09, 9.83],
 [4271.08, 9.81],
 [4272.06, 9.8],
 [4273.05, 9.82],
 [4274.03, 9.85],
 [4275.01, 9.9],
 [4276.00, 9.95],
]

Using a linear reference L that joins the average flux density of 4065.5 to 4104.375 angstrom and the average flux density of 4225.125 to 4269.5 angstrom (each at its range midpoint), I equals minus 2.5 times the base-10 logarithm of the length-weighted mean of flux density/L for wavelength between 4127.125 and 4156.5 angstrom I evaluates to -0.06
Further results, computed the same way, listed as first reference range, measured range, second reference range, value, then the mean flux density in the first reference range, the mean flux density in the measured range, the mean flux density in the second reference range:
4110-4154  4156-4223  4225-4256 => -0.02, 10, 10.1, 9.95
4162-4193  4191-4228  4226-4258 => 0.00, 10.2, 10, 9.96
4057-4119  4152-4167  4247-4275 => -0.07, 9.45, 10.3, 9.92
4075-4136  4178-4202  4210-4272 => -0.03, 9.4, 10.1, 9.98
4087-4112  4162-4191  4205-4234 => -0.08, 8.51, 10.2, 10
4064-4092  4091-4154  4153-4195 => 0.07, 10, 9.45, 10.2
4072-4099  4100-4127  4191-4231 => 0.08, 9.69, 9.06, 10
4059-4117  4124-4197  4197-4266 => -0.05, 9.4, 10.1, 10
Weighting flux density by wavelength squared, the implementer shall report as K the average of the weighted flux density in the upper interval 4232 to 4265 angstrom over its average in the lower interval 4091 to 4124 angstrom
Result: 1.20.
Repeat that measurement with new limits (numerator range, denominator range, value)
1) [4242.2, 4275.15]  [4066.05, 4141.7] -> 1.12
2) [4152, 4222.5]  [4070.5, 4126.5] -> 1.13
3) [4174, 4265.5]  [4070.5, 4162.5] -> 1.09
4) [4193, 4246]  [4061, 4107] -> 1.15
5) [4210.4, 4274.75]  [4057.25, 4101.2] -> 1.11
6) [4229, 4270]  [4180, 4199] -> 1.02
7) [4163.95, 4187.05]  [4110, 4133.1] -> 1.05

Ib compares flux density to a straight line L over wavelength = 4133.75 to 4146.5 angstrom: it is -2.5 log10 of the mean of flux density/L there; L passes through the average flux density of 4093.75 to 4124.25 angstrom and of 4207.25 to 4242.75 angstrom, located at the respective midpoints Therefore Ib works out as -0.104 mag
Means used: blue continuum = 8.81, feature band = 10.1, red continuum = 10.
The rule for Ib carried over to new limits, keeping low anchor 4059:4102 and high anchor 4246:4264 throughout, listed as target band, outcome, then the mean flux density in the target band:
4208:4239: -0.01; 9.99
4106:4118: 0.03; 9.41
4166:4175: -0.05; 10.2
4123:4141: -0.04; 10.1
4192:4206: -0.02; 10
